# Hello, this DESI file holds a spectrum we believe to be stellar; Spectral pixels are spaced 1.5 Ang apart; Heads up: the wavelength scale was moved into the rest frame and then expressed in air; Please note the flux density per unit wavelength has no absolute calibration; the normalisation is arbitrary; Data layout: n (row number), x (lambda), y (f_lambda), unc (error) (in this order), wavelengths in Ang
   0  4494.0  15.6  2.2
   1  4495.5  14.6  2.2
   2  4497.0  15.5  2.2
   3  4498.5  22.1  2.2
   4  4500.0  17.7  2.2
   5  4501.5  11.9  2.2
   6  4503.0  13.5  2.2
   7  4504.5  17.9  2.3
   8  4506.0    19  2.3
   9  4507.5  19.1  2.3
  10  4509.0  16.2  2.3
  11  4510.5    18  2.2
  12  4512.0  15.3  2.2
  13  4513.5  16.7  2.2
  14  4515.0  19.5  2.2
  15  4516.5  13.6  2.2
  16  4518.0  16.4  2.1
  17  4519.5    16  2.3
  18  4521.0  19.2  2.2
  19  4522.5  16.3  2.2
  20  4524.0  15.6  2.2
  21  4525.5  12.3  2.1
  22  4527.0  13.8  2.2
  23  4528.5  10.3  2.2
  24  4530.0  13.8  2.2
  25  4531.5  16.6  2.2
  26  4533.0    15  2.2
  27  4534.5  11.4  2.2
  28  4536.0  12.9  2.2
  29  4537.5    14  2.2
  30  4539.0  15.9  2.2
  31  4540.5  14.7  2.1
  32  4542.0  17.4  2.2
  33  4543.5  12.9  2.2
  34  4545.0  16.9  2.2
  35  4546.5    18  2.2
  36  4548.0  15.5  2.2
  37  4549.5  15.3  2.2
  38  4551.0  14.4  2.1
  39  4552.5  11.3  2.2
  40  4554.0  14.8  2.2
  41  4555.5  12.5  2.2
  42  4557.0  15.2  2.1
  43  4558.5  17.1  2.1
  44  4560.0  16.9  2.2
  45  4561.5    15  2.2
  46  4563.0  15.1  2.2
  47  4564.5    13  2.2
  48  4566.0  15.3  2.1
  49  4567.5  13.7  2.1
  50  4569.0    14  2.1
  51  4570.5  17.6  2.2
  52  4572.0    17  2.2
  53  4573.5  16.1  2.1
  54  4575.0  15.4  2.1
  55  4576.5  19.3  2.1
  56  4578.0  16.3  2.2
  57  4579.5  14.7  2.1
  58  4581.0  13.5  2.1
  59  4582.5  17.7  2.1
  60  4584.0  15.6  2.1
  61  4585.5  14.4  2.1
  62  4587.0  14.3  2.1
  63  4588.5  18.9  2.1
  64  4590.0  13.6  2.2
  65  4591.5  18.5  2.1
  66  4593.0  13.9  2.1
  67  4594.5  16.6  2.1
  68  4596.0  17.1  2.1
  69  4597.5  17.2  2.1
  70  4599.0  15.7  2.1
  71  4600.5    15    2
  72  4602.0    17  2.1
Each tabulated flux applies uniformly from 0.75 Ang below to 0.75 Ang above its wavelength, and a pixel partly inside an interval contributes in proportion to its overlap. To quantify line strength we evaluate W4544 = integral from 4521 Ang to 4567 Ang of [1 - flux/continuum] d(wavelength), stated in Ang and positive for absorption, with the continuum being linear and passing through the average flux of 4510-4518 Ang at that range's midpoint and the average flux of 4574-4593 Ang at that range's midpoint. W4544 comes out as 4.45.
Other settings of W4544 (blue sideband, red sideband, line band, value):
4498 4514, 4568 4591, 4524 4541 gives 2.9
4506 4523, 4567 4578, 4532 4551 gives 1.9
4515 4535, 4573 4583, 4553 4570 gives 1.0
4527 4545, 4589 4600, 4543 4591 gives -0.5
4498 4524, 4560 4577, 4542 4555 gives 0.9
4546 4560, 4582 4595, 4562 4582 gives 0.0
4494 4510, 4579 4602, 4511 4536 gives 2.2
